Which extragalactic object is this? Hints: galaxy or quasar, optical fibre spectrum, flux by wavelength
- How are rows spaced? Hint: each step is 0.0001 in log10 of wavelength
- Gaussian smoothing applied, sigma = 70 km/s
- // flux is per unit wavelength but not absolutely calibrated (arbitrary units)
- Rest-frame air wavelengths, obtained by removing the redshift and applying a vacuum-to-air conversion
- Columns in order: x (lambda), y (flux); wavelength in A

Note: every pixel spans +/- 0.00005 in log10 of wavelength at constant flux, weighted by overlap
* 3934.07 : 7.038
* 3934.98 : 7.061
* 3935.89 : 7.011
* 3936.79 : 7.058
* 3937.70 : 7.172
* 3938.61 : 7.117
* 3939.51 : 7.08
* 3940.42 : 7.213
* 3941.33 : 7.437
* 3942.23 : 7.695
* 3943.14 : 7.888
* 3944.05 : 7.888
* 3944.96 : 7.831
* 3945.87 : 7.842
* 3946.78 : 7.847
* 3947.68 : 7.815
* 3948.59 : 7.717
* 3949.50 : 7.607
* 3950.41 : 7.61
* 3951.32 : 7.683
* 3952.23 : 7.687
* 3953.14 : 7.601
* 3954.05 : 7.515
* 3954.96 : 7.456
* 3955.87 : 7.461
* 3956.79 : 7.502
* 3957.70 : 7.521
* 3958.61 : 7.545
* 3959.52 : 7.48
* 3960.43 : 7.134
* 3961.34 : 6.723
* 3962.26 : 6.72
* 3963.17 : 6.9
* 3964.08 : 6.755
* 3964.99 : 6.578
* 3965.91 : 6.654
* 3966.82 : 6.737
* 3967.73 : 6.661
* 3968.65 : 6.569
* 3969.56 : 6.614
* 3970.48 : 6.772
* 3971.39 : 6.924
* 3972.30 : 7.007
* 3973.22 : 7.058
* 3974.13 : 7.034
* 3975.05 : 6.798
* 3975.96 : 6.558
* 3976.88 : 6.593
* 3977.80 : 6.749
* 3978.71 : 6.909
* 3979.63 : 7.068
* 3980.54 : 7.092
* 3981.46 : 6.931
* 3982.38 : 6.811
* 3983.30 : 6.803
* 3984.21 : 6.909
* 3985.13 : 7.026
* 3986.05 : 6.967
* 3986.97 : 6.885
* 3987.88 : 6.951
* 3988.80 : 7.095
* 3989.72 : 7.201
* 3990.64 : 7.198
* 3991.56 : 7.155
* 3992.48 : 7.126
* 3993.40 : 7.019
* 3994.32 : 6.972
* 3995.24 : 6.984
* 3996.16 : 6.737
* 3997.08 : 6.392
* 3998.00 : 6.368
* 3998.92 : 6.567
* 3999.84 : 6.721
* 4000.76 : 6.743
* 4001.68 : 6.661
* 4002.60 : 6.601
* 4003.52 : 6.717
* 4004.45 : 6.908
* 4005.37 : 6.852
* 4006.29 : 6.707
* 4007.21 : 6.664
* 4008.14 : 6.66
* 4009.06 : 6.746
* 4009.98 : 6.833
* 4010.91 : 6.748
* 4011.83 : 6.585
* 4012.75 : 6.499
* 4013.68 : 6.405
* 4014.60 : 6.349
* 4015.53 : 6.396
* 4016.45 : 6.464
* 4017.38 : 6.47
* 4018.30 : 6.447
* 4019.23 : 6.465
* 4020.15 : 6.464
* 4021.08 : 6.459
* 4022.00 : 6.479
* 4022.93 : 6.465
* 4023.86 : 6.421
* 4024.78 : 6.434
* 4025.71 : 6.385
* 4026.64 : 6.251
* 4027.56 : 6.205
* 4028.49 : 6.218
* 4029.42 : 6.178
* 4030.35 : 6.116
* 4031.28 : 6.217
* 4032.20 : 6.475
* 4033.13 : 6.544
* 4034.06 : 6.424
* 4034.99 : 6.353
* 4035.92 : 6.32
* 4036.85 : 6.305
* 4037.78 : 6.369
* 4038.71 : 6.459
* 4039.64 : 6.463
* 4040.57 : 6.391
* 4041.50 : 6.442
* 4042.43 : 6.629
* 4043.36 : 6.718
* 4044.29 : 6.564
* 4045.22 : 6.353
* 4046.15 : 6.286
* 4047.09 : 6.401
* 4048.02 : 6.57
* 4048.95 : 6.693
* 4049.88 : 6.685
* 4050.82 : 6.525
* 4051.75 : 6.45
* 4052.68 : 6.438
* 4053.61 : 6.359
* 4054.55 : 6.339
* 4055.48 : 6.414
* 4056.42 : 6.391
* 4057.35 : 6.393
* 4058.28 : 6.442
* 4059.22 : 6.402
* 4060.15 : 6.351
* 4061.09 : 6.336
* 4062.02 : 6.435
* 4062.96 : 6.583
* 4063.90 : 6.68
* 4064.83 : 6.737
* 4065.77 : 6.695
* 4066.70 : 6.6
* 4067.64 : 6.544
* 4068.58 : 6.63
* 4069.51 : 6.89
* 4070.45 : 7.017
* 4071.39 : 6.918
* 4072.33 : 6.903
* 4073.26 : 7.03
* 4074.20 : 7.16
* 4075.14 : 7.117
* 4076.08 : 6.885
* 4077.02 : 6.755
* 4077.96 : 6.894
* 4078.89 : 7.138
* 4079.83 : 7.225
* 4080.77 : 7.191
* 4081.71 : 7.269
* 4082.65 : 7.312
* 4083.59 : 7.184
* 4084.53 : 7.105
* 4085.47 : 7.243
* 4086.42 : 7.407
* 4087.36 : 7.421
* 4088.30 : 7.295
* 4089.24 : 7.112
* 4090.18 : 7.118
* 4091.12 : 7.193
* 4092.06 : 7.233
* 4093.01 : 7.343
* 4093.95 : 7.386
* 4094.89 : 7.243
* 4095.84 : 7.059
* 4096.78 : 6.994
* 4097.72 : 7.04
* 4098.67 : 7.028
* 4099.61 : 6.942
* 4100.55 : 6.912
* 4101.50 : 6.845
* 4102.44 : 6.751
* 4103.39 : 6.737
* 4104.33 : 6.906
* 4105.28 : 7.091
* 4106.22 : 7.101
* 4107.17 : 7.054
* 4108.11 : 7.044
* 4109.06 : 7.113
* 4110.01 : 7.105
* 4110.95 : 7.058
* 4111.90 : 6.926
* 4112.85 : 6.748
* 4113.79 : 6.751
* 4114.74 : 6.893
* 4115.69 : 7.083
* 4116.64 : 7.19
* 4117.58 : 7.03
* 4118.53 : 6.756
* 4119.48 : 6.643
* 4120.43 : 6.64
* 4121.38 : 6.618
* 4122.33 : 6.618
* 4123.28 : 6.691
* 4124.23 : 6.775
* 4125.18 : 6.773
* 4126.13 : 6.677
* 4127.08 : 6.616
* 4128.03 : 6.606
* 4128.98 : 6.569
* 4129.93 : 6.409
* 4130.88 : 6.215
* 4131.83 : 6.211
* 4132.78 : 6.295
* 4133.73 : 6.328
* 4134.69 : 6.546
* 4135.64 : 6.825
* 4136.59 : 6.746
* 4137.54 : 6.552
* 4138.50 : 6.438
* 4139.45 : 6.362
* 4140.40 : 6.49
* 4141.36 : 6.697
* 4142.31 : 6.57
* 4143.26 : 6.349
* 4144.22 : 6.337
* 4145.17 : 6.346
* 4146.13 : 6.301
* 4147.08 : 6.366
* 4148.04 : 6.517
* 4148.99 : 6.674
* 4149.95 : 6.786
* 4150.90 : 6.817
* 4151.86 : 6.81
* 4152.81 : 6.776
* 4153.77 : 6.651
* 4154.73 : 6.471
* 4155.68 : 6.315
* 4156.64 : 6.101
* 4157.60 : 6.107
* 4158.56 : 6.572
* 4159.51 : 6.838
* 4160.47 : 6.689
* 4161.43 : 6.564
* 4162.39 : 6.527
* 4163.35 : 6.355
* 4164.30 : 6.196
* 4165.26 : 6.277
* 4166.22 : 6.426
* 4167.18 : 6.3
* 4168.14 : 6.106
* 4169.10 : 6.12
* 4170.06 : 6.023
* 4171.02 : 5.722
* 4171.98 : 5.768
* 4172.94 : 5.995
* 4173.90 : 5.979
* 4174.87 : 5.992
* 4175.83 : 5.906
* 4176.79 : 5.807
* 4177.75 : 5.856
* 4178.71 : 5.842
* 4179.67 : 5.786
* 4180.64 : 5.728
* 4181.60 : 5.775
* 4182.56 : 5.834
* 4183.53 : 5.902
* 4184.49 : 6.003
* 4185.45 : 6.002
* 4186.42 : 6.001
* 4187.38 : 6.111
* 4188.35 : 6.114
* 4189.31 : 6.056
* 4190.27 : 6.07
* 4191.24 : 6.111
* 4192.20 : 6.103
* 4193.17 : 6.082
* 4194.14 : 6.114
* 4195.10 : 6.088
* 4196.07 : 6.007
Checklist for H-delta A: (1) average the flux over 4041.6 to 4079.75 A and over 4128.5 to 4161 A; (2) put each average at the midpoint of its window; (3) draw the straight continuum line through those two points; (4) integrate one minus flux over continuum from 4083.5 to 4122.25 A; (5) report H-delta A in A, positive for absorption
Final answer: -2.7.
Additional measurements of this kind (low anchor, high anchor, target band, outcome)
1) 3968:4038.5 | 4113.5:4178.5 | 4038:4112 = -3.1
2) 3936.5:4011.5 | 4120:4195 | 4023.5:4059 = 1.9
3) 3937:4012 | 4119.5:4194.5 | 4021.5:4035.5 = 1.0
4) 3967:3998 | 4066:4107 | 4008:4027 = 1.2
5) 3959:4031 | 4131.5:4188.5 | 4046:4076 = -0.3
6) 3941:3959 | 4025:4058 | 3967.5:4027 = 2.4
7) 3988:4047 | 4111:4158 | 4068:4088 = -1.5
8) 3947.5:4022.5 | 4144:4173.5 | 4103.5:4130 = -1.4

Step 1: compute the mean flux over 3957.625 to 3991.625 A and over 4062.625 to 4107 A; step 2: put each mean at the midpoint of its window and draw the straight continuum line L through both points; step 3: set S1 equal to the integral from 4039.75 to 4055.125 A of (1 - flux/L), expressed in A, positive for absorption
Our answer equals 1.1 A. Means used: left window 6.91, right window 7.02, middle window 6.49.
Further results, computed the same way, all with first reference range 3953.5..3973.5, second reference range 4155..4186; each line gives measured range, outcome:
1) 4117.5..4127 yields -0.6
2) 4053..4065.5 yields 0.3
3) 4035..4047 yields 0.4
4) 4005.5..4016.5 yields 0.3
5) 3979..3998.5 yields -0.1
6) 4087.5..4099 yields -1.3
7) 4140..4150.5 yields -0.5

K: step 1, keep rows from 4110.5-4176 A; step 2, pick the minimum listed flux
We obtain 5.722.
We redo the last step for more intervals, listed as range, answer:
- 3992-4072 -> 6.116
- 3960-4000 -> 6.368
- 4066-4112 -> 6.544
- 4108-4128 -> 6.616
